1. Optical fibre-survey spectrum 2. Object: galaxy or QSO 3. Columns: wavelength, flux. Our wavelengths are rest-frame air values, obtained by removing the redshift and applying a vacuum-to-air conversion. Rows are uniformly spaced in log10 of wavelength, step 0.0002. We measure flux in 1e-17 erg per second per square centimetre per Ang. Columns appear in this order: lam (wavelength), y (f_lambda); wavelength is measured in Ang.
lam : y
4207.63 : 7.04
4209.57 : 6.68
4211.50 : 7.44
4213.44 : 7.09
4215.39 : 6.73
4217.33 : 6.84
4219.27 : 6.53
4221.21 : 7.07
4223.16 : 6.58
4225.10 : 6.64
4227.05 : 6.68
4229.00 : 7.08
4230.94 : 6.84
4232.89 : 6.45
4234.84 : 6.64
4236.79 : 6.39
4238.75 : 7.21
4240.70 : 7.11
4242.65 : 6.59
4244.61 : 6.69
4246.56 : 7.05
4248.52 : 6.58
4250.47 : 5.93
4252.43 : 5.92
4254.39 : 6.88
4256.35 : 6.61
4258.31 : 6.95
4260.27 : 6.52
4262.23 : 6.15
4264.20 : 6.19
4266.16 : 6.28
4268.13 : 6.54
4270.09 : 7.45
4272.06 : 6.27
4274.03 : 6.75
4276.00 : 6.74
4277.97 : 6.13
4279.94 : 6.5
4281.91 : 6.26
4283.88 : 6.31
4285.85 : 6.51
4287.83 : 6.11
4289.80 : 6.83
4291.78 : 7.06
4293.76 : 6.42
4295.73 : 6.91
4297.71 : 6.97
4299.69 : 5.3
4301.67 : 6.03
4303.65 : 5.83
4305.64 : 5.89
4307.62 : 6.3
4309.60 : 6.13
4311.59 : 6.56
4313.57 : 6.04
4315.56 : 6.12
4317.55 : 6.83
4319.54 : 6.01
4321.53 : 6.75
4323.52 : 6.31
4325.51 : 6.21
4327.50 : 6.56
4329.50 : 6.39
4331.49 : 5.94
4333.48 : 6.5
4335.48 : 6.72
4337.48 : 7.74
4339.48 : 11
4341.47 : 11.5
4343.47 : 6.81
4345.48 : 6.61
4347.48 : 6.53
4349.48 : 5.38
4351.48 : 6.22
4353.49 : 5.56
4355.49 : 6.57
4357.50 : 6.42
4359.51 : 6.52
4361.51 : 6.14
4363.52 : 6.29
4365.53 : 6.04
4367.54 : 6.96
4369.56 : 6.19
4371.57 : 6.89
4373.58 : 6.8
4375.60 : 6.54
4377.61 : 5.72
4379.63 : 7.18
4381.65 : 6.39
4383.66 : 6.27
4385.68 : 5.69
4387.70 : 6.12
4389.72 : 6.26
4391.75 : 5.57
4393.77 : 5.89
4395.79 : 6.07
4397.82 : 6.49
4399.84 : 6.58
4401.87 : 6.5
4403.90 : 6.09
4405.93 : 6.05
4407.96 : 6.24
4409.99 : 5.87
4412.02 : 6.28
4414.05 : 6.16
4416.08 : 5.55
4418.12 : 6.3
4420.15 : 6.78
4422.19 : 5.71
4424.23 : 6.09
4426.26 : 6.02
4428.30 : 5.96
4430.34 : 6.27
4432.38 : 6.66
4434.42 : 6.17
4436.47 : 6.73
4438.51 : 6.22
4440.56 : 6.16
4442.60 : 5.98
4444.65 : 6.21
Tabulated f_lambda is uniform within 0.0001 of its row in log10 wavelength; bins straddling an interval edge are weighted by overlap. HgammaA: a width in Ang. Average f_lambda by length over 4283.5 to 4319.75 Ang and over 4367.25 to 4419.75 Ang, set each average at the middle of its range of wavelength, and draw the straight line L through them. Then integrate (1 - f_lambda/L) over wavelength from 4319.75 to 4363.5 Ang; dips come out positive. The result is -3.8 Ang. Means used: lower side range 6.33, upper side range 6.25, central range 6.85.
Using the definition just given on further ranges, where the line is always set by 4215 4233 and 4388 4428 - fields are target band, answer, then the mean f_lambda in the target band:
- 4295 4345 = -2.71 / 6.77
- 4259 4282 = 0.37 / 6.5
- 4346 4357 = 0.40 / 6.1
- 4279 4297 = -0.03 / 6.55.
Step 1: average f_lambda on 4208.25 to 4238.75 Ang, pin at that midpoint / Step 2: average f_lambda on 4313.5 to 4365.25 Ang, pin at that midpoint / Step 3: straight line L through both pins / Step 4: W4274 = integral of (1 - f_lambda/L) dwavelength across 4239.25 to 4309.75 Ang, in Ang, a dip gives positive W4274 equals 3.20 Ang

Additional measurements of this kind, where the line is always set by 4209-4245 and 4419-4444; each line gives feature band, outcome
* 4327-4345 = -3.3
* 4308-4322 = 0.5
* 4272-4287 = 0.5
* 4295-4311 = 1.0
